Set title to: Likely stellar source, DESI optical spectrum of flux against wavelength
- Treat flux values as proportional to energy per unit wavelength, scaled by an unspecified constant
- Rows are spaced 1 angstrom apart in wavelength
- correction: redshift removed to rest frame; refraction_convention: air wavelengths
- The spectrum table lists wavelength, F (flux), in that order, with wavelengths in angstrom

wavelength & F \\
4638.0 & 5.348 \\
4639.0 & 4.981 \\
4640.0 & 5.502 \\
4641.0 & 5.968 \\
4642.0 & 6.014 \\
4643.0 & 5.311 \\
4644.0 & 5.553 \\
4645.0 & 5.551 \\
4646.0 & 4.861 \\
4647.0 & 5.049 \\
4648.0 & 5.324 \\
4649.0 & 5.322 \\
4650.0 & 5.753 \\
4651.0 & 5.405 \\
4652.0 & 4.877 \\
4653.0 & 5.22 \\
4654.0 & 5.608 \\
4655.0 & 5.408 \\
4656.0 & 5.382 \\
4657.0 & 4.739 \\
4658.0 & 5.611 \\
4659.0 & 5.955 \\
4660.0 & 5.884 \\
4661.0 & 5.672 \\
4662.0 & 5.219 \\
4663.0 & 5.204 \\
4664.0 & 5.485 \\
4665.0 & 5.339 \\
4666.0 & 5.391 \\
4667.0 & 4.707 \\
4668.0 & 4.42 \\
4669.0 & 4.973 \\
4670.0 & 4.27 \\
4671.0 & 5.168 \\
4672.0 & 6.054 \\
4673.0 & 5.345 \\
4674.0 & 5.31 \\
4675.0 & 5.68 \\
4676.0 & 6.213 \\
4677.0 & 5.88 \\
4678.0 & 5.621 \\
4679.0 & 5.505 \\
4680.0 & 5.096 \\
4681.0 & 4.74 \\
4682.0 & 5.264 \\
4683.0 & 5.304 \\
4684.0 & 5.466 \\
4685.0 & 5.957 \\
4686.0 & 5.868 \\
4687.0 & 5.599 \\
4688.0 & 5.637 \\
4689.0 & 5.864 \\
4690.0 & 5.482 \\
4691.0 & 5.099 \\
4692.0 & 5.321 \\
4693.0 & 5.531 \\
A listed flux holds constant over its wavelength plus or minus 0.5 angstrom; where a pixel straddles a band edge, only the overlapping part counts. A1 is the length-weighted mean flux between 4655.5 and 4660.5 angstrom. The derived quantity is 5.51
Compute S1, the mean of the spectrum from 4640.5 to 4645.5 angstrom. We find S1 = 5.68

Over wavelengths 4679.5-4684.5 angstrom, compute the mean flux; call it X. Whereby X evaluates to 5.17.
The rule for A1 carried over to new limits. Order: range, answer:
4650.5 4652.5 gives 5.14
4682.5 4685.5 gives 5.58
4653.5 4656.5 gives 5.47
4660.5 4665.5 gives 5.38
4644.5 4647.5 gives 5.15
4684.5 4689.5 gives 5.79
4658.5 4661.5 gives 5.84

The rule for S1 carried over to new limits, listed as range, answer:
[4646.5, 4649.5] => 5.23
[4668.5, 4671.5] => 4.8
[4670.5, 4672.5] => 5.61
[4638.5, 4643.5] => 5.56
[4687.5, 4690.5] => 5.66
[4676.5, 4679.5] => 5.67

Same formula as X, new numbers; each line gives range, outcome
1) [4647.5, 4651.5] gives 5.45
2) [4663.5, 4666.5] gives 5.41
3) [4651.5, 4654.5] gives 5.23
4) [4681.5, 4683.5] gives 5.28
